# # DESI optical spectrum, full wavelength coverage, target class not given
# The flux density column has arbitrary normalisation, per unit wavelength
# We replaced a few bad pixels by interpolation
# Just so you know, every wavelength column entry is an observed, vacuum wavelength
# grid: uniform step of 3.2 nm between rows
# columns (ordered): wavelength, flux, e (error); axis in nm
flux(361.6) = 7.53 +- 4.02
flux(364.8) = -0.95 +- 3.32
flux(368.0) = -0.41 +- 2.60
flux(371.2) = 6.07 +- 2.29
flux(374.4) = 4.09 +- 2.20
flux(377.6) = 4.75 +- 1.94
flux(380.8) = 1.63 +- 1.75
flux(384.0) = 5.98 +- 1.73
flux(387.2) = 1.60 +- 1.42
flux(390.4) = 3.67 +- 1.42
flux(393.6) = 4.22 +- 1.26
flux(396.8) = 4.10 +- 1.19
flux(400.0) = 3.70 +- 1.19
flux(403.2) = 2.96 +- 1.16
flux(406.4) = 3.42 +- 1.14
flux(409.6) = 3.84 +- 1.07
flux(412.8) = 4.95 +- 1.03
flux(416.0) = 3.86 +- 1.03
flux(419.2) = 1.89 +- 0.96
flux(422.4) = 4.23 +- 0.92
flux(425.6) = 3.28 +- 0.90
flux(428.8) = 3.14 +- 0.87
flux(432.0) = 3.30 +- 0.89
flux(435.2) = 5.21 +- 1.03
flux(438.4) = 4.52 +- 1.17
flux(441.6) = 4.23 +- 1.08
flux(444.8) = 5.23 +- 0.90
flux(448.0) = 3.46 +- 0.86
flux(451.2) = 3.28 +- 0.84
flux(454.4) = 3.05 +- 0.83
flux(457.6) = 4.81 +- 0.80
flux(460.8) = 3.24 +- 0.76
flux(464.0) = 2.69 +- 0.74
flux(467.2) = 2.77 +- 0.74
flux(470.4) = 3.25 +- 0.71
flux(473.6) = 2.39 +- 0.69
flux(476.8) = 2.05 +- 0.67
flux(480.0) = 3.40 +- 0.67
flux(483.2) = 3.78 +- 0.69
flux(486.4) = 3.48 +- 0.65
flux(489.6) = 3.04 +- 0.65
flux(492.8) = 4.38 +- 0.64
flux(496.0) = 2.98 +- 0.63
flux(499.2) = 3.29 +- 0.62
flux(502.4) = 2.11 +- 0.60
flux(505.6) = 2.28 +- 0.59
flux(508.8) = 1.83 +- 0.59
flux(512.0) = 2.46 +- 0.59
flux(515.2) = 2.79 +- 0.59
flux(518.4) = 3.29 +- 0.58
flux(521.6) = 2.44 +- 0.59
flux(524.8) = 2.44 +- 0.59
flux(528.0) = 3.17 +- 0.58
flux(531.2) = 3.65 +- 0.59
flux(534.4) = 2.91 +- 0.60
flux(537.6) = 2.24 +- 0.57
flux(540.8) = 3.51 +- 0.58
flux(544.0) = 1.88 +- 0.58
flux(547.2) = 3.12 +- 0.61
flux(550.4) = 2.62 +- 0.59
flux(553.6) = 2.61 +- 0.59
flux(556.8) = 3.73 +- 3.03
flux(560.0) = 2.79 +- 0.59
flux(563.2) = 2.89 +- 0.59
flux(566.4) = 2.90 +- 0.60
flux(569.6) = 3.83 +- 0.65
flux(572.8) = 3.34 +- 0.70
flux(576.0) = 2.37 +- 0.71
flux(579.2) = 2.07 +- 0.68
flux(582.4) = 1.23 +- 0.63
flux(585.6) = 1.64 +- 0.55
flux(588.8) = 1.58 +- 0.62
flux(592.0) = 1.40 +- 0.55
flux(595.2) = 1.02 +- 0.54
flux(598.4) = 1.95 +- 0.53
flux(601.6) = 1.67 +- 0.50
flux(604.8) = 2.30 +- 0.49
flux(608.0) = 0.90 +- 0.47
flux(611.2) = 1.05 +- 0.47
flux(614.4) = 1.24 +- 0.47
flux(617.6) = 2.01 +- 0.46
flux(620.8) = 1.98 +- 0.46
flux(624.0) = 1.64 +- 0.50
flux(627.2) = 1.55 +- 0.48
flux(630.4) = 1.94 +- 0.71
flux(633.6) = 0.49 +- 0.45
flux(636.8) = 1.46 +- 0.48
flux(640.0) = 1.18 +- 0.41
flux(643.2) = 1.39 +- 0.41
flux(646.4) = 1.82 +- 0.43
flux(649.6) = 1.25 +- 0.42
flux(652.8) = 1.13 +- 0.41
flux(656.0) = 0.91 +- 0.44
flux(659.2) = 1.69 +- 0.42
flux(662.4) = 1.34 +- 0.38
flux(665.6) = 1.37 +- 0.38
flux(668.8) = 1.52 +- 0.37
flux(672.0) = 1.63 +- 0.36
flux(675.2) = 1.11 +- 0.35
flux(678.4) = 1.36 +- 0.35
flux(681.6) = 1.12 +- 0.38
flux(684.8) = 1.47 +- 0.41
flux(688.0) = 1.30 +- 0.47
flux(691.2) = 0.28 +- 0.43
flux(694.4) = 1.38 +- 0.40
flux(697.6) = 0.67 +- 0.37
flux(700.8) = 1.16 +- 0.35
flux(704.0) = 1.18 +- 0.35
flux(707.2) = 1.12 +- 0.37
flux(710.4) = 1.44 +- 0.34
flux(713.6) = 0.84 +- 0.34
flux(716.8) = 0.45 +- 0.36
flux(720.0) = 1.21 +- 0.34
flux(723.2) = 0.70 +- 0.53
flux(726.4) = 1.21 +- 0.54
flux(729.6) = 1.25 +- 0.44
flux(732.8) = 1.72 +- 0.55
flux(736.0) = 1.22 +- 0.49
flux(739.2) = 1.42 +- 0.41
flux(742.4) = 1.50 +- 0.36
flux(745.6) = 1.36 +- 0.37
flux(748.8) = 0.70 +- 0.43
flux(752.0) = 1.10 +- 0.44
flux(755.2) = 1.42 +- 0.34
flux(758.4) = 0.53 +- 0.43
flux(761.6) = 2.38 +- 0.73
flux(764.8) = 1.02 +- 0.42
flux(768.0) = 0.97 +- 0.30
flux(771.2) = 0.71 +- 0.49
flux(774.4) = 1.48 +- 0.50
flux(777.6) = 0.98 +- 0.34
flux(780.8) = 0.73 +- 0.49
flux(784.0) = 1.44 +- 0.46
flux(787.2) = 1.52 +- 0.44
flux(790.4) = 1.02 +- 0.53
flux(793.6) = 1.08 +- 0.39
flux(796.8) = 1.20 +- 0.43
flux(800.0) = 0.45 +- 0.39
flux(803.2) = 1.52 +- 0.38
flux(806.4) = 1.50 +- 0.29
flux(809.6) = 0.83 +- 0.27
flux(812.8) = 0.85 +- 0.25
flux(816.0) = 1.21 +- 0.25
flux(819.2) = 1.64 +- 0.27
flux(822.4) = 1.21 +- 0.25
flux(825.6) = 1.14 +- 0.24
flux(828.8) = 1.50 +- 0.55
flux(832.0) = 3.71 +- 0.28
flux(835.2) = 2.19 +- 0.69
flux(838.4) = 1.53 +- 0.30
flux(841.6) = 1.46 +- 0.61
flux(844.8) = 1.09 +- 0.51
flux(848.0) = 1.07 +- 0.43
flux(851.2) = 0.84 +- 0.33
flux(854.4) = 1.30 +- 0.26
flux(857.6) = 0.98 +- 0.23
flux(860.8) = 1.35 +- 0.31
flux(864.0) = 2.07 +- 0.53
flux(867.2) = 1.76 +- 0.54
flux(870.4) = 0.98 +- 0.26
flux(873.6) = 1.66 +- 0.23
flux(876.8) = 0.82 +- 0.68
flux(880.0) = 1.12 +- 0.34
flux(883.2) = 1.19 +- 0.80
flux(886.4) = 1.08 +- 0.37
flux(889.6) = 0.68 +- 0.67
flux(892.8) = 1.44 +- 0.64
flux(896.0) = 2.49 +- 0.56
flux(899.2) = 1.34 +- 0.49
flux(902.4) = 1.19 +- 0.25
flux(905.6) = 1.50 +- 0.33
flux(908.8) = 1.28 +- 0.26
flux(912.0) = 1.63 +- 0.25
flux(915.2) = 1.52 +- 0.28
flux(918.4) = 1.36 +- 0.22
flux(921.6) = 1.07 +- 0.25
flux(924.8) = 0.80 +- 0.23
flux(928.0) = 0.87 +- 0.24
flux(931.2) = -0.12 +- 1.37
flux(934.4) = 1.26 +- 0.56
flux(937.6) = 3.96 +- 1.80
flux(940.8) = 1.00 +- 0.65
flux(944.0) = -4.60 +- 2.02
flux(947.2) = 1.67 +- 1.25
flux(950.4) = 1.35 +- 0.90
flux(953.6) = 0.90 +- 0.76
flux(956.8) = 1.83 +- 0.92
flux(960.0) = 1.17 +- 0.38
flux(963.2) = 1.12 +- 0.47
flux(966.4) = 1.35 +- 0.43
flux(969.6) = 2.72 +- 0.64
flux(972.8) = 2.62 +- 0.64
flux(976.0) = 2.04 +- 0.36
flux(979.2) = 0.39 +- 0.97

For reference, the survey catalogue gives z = 1.23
